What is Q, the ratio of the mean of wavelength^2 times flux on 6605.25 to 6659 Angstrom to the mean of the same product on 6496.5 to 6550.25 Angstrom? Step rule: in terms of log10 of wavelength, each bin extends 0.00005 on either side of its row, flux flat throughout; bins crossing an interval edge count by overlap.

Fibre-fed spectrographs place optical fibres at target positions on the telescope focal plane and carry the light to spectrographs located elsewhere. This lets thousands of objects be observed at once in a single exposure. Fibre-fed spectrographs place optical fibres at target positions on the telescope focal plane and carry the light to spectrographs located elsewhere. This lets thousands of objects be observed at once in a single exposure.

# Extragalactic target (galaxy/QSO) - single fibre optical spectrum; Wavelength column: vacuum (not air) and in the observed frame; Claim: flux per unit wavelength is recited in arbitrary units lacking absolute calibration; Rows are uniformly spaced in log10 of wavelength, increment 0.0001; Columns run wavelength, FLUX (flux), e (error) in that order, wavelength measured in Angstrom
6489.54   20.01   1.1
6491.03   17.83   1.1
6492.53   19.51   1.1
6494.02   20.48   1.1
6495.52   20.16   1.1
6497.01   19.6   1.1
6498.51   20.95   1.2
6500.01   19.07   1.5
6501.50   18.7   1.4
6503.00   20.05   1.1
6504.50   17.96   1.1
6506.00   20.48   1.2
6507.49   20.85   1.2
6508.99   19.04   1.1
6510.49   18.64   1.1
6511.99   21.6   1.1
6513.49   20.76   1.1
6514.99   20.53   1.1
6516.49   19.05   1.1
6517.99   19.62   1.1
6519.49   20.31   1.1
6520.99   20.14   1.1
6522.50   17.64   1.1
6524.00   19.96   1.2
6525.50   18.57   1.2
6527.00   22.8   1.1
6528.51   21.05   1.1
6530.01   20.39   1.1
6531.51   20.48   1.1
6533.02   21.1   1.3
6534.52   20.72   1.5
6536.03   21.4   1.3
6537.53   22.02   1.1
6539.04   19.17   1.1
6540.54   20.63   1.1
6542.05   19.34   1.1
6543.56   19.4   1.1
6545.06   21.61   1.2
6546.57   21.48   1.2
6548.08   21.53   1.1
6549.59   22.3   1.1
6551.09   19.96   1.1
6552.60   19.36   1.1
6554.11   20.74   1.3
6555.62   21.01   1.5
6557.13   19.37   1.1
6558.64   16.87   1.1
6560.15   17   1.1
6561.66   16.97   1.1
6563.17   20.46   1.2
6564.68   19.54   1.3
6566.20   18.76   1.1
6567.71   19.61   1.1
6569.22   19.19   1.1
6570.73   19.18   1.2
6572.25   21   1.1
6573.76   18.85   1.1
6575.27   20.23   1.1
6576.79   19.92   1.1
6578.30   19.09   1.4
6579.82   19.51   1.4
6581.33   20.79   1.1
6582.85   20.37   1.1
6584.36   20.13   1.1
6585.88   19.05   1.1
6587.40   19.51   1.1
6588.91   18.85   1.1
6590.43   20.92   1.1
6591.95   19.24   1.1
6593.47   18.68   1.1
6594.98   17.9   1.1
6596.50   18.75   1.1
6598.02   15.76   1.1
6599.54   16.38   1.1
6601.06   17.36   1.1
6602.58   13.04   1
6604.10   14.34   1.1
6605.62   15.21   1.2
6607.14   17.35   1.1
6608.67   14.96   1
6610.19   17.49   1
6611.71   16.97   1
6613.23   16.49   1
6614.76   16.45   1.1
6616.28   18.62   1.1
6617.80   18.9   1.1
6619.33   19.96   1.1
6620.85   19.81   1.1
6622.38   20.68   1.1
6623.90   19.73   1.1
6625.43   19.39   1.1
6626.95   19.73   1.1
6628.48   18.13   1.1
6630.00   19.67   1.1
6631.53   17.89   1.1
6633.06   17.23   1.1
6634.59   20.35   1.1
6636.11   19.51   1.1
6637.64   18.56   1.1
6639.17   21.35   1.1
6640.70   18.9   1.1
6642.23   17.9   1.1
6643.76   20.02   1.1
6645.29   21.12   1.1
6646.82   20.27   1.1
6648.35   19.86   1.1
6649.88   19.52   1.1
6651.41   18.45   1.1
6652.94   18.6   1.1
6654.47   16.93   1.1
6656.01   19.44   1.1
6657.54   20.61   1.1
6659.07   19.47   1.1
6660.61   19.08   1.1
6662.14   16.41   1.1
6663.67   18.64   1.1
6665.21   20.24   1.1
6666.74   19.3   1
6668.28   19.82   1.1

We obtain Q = 0.96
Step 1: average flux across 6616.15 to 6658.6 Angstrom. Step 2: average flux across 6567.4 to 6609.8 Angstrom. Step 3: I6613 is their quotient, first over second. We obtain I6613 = 1.05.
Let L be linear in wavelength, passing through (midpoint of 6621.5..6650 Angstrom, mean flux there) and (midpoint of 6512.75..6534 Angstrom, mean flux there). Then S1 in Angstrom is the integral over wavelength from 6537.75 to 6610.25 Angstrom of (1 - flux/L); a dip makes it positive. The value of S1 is 3.3 Angstrom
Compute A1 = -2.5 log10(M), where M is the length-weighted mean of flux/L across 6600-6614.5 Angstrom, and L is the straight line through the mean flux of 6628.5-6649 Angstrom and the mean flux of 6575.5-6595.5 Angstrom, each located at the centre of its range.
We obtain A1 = 0.219 mag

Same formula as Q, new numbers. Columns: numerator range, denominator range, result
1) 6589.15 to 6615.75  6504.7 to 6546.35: 0.86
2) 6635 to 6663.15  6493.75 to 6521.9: 1.01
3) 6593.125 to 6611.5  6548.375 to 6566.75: 0.86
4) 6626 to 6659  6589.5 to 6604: 1.12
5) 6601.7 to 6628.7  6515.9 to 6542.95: 0.89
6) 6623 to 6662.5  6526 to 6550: 0.95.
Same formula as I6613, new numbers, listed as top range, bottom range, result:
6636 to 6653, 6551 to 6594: 1.00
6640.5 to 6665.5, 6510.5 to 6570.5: 0.95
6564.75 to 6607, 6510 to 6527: 0.94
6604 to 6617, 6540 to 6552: 0.80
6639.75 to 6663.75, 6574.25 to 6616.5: 1.06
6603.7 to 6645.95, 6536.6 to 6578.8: 0.93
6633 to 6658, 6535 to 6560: 0.95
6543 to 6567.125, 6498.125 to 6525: 1.00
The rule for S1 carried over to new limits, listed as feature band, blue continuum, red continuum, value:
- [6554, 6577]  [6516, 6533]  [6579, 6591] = 0.80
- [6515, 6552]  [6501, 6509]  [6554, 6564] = -2.46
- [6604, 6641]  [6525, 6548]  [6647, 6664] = 1.92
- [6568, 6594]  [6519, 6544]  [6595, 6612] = -3.29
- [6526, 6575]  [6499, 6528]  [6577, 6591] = -0.74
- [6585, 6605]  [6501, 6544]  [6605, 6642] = 1.34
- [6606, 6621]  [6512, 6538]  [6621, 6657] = 1.52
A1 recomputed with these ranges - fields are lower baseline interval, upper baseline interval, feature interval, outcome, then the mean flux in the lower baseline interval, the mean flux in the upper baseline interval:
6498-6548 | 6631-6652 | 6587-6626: 0.107 mag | 20.2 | 19.4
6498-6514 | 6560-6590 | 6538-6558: -0.047 mag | 19.8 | 19.5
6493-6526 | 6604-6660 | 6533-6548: -0.066 mag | 19.7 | 18.7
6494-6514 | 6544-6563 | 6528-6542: -0.045 mag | 19.8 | 19.9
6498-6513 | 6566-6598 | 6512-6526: -0.003 mag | 19.7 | 19.4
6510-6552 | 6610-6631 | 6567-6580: 0.001 mag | 20.4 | 18.7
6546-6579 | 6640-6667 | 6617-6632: -0.006 mag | 19.6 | 19.2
